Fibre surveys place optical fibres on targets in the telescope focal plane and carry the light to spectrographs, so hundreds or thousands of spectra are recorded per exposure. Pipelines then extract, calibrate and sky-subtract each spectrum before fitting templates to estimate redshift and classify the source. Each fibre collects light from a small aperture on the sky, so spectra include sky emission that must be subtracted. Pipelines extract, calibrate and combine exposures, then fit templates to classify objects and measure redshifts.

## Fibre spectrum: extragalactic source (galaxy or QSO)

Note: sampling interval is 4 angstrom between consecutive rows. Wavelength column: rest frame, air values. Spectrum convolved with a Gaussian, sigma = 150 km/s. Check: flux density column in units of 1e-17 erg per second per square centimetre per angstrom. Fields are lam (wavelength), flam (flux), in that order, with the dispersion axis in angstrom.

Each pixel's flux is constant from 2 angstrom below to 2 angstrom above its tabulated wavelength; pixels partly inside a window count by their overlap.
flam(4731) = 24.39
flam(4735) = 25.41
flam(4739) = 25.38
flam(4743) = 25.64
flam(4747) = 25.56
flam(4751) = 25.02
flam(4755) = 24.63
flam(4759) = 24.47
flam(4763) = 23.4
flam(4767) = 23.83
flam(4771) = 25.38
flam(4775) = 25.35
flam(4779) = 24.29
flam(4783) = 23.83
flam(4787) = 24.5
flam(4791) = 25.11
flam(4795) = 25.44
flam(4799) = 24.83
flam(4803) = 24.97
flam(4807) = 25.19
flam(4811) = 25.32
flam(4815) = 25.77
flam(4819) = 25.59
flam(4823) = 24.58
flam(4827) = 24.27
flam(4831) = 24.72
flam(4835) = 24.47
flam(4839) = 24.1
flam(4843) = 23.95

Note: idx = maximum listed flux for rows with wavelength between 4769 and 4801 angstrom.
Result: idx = 25.44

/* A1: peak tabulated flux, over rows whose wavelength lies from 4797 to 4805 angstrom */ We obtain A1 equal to 24.97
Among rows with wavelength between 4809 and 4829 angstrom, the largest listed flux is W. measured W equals 25.77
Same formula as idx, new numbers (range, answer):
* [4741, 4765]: 25.64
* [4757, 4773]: 25.38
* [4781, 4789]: 24.5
